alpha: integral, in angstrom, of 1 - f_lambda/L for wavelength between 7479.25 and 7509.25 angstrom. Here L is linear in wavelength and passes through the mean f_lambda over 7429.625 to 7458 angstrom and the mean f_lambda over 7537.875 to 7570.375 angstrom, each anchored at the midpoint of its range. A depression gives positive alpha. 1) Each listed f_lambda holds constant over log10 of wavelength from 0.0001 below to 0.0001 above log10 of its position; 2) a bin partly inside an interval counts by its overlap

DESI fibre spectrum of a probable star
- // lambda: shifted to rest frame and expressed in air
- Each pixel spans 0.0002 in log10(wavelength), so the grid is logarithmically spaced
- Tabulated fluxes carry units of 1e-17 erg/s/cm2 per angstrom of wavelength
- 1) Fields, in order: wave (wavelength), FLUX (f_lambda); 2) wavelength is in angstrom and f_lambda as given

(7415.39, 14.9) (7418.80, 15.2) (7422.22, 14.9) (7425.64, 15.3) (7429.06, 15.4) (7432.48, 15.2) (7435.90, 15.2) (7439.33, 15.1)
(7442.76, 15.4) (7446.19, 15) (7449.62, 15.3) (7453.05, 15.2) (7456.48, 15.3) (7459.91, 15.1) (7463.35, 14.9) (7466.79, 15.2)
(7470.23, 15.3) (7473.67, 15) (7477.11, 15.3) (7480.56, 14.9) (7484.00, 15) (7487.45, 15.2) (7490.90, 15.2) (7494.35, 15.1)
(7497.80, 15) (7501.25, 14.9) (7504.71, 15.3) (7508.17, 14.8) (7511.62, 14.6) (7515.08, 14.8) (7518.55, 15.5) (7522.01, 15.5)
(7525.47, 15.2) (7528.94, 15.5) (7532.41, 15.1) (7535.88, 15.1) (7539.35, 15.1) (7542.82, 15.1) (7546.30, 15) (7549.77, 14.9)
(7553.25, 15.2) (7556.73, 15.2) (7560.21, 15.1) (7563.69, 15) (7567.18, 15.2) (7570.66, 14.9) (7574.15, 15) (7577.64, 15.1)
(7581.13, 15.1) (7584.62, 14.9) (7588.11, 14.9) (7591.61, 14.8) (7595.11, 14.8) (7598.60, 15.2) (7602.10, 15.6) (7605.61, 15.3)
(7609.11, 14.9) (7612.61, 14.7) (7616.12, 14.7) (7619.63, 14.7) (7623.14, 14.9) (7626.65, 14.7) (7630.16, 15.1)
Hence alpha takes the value 0.2 angstrom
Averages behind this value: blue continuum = 15.2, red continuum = 15.1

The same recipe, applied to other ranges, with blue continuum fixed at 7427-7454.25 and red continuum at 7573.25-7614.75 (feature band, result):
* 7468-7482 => 0.0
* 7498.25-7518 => 0.3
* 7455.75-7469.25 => 0.1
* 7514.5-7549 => -0.2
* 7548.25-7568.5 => 0.0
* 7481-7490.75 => 0.0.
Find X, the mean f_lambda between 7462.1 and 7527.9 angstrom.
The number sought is 15.1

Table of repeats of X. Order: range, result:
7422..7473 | 15.2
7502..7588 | 15.1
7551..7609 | 15.1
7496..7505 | 15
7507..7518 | 14.8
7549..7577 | 15.1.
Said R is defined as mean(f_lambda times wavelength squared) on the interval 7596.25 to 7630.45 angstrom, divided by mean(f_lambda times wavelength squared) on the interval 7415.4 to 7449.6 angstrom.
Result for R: 1.04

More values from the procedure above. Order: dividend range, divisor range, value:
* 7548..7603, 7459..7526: 1.02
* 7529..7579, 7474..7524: 1.02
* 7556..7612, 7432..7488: 1.03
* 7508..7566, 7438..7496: 1.02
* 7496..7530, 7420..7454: 1.01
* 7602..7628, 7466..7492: 1.02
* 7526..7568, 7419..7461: 1.02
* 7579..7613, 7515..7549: 1.01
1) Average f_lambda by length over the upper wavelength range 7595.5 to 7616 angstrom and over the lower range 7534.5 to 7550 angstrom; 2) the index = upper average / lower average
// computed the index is 1.0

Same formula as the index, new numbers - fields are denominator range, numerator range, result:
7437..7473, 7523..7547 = 1.00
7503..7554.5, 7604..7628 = 0.98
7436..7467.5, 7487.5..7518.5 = 0.99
